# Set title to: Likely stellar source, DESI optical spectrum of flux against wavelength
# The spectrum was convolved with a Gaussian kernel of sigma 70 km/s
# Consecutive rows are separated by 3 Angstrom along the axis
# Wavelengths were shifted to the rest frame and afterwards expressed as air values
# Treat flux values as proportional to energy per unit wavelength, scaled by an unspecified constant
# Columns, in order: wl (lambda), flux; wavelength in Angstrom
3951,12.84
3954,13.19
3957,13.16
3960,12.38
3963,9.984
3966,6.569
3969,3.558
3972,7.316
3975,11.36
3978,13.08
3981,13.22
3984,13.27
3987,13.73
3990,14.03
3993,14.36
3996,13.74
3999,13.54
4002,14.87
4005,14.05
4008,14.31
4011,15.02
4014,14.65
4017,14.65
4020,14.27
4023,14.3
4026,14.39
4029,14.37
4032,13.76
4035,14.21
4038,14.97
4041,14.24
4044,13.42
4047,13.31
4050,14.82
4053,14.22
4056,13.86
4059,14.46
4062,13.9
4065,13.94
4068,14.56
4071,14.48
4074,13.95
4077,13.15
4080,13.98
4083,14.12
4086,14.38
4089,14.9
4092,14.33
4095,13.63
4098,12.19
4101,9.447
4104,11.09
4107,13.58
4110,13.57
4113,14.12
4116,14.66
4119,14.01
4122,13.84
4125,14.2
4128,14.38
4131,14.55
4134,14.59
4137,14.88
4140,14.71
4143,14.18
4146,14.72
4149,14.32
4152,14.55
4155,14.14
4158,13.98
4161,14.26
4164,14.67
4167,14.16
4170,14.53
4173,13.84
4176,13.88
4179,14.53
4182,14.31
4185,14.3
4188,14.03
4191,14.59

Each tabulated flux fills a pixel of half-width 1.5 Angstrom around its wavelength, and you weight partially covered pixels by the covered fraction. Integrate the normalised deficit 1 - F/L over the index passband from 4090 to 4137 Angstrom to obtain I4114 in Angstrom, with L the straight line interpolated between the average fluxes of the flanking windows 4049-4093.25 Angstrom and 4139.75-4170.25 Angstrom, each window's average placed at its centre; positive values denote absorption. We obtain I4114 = 2.4 Angstrom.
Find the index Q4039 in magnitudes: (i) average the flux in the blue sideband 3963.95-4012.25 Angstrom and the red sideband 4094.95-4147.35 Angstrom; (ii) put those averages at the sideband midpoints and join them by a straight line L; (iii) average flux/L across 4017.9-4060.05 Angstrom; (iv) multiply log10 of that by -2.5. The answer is -0.11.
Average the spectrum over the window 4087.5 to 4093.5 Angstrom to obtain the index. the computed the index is 14.6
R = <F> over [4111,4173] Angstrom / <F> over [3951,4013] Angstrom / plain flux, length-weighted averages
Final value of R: 1.2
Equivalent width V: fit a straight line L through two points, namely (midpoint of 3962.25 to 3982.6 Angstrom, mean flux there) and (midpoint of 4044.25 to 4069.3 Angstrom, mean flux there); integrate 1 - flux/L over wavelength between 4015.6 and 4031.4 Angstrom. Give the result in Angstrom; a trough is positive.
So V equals -2.8 Angstrom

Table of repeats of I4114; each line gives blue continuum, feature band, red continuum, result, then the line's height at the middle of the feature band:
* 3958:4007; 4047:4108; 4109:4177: -1.6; 13.3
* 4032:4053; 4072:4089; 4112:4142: 0.3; 14.3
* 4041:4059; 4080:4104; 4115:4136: 1.7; 14.2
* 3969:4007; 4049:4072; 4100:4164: -1.6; 13.3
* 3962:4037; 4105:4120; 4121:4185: 0.1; 14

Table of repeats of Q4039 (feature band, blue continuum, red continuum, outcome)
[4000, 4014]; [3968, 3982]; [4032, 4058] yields -0.23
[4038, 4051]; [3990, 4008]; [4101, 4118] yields -0.03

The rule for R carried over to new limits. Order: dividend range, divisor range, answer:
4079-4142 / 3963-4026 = 1.09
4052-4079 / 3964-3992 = 1.31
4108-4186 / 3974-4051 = 1.02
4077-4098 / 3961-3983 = 1.48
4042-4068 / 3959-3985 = 1.41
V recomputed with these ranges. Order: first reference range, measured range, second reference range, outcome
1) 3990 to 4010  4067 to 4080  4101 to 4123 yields -0.42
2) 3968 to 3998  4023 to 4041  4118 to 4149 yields -2.25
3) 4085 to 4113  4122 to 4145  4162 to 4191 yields -1.47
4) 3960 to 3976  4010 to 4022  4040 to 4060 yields -3.18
